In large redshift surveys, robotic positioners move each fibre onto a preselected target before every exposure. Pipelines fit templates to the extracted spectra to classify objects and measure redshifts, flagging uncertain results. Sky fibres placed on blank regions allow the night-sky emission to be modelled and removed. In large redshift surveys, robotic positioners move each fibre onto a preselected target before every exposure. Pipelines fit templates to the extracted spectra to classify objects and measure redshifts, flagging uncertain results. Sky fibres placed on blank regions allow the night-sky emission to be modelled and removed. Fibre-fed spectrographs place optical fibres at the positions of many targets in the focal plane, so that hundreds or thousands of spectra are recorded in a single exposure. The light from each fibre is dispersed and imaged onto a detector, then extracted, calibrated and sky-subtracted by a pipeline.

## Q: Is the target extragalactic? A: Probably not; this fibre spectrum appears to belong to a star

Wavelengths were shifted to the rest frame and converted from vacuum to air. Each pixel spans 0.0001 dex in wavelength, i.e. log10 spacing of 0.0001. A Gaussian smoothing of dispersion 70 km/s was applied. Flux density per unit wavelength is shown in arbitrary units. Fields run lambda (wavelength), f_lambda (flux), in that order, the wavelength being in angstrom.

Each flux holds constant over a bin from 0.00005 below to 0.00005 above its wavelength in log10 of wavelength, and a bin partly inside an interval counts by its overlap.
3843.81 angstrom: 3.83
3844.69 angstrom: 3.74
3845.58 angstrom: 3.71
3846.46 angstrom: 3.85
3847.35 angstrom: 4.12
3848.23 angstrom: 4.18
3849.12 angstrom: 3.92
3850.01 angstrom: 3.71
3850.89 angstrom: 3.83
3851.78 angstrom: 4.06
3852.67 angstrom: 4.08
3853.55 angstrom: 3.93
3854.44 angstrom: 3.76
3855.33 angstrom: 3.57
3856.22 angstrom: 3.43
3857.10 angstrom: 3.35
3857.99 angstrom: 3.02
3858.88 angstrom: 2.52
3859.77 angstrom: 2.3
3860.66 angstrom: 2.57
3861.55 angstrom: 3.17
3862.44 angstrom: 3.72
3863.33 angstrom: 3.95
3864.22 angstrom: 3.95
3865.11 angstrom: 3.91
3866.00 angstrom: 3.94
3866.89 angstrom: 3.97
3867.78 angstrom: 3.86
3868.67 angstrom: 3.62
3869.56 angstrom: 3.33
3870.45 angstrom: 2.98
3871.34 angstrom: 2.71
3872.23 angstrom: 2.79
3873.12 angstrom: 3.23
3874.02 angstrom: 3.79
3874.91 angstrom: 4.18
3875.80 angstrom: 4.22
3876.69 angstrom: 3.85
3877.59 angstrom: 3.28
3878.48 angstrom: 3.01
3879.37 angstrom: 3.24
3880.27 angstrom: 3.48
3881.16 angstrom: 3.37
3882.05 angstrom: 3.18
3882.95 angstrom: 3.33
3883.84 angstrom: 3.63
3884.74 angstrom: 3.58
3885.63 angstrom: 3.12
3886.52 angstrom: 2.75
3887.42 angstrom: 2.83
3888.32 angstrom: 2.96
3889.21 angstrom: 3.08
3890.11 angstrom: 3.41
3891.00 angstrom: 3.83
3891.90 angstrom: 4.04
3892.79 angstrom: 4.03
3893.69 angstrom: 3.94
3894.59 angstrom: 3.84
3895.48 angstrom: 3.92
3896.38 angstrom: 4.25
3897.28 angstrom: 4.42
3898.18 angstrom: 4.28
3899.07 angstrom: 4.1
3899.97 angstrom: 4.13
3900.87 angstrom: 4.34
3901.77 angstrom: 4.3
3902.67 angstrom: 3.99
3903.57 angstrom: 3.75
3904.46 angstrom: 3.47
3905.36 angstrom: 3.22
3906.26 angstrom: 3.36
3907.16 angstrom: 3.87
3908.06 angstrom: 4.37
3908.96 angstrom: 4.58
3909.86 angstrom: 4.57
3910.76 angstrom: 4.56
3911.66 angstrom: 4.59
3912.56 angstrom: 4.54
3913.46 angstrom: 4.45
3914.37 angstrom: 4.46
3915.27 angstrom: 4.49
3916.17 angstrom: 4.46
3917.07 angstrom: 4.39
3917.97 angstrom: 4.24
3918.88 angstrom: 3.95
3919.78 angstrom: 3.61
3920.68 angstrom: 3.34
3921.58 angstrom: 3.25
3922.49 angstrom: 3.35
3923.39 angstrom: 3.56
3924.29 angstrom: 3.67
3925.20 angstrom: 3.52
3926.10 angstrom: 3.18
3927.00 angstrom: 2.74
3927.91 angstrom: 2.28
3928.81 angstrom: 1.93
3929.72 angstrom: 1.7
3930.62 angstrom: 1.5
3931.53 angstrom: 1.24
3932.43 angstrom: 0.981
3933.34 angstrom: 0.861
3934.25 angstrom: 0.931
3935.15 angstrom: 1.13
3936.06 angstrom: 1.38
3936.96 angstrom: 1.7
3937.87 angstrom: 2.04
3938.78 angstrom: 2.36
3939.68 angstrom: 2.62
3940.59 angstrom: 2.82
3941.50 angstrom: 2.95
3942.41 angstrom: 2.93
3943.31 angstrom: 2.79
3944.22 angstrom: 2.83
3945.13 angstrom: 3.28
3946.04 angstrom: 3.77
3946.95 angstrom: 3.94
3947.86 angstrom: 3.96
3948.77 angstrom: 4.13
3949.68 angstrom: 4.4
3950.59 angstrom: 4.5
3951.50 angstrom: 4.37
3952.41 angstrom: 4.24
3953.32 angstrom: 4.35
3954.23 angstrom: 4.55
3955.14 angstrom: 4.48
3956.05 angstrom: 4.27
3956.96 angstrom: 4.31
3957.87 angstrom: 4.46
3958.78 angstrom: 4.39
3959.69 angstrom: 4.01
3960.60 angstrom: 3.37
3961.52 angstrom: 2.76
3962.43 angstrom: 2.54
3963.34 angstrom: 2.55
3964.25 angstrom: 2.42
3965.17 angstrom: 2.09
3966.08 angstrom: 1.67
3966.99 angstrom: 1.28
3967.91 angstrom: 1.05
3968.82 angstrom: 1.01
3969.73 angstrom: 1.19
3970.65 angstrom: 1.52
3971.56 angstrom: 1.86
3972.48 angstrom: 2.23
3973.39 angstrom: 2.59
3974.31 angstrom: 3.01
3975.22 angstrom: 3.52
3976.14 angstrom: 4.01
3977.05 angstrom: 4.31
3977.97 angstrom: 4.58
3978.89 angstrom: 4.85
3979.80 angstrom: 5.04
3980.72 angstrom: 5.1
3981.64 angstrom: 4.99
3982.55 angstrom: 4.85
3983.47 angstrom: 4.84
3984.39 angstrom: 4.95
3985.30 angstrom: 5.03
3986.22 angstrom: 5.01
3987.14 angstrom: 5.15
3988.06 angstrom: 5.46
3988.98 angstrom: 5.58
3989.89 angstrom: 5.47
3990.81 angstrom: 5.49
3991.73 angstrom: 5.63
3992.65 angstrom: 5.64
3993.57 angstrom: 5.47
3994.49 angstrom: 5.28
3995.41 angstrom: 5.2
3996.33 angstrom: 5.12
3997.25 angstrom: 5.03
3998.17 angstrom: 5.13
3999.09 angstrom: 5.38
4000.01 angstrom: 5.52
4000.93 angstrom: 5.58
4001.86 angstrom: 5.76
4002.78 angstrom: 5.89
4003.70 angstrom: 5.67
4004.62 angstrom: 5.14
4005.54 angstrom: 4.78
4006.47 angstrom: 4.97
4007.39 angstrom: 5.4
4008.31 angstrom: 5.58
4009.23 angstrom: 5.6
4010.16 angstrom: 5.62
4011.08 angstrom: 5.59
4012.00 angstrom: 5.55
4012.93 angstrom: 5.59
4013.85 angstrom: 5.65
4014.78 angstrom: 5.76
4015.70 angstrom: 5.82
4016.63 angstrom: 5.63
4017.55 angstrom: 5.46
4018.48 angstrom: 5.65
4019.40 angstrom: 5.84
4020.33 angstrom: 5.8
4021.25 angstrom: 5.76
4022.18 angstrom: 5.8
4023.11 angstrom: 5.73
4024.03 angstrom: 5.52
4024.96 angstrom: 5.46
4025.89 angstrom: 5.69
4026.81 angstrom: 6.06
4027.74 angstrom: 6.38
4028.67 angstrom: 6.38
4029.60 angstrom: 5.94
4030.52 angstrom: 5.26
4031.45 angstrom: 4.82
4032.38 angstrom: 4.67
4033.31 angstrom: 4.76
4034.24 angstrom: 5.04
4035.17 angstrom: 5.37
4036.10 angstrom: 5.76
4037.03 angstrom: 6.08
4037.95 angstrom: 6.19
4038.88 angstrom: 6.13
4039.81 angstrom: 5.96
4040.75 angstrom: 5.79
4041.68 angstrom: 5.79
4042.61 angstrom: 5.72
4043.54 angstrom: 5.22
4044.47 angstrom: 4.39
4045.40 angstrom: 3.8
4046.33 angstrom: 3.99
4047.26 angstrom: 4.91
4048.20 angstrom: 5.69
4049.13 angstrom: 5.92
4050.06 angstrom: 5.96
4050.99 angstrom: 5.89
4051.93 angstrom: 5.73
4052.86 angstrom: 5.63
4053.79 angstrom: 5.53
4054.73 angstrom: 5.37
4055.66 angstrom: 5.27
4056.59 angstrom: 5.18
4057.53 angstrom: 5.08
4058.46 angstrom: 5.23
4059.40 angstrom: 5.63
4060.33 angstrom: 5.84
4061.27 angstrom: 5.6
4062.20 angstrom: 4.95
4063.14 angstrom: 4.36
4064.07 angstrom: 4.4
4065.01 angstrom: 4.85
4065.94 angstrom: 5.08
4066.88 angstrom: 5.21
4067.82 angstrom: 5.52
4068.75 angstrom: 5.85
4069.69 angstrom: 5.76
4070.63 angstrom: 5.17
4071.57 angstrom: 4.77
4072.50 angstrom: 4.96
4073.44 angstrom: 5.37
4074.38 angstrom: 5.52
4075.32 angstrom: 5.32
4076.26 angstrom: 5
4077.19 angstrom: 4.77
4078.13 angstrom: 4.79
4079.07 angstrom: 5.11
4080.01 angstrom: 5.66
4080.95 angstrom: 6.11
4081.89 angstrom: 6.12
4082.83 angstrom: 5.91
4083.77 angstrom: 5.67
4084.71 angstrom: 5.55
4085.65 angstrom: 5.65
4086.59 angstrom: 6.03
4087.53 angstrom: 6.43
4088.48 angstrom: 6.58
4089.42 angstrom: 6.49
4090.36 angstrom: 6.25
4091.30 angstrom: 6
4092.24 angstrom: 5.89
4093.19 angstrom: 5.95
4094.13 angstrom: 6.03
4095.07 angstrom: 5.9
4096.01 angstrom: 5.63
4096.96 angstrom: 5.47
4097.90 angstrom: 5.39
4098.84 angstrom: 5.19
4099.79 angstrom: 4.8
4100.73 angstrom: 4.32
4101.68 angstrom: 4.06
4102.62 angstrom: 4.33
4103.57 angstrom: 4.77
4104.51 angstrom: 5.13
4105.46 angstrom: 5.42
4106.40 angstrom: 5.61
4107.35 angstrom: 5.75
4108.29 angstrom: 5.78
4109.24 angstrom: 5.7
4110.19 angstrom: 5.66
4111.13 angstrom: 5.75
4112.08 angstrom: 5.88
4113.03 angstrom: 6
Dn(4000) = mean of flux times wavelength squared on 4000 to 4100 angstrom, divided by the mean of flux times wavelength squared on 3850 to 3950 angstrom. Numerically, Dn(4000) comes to 1.75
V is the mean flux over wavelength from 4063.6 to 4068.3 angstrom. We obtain 5.02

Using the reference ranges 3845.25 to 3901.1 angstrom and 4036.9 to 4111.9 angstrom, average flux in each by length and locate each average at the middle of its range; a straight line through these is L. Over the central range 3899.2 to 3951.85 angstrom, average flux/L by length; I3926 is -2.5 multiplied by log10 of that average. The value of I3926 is 0.22 mag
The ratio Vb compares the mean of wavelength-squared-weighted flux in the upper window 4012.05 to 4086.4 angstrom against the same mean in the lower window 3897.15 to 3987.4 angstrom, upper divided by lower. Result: 1.7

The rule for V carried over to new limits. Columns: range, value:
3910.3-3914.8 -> 4.51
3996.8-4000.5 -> 5.27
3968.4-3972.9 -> 1.56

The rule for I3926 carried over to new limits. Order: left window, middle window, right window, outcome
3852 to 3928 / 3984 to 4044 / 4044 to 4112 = -0.15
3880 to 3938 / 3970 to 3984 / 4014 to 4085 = 0.16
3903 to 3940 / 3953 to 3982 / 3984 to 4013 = 0.34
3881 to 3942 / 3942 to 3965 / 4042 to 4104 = 0.04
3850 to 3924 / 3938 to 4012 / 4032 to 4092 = 0.12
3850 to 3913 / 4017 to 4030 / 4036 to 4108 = -0.17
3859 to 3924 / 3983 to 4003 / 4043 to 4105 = -0.15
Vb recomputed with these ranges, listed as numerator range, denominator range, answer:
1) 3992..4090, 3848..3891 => 1.73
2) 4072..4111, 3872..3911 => 1.64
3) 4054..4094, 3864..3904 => 1.66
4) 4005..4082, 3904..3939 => 1.85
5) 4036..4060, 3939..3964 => 1.56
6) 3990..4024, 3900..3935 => 1.70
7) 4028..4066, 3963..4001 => 1.35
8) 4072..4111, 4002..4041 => 1.02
